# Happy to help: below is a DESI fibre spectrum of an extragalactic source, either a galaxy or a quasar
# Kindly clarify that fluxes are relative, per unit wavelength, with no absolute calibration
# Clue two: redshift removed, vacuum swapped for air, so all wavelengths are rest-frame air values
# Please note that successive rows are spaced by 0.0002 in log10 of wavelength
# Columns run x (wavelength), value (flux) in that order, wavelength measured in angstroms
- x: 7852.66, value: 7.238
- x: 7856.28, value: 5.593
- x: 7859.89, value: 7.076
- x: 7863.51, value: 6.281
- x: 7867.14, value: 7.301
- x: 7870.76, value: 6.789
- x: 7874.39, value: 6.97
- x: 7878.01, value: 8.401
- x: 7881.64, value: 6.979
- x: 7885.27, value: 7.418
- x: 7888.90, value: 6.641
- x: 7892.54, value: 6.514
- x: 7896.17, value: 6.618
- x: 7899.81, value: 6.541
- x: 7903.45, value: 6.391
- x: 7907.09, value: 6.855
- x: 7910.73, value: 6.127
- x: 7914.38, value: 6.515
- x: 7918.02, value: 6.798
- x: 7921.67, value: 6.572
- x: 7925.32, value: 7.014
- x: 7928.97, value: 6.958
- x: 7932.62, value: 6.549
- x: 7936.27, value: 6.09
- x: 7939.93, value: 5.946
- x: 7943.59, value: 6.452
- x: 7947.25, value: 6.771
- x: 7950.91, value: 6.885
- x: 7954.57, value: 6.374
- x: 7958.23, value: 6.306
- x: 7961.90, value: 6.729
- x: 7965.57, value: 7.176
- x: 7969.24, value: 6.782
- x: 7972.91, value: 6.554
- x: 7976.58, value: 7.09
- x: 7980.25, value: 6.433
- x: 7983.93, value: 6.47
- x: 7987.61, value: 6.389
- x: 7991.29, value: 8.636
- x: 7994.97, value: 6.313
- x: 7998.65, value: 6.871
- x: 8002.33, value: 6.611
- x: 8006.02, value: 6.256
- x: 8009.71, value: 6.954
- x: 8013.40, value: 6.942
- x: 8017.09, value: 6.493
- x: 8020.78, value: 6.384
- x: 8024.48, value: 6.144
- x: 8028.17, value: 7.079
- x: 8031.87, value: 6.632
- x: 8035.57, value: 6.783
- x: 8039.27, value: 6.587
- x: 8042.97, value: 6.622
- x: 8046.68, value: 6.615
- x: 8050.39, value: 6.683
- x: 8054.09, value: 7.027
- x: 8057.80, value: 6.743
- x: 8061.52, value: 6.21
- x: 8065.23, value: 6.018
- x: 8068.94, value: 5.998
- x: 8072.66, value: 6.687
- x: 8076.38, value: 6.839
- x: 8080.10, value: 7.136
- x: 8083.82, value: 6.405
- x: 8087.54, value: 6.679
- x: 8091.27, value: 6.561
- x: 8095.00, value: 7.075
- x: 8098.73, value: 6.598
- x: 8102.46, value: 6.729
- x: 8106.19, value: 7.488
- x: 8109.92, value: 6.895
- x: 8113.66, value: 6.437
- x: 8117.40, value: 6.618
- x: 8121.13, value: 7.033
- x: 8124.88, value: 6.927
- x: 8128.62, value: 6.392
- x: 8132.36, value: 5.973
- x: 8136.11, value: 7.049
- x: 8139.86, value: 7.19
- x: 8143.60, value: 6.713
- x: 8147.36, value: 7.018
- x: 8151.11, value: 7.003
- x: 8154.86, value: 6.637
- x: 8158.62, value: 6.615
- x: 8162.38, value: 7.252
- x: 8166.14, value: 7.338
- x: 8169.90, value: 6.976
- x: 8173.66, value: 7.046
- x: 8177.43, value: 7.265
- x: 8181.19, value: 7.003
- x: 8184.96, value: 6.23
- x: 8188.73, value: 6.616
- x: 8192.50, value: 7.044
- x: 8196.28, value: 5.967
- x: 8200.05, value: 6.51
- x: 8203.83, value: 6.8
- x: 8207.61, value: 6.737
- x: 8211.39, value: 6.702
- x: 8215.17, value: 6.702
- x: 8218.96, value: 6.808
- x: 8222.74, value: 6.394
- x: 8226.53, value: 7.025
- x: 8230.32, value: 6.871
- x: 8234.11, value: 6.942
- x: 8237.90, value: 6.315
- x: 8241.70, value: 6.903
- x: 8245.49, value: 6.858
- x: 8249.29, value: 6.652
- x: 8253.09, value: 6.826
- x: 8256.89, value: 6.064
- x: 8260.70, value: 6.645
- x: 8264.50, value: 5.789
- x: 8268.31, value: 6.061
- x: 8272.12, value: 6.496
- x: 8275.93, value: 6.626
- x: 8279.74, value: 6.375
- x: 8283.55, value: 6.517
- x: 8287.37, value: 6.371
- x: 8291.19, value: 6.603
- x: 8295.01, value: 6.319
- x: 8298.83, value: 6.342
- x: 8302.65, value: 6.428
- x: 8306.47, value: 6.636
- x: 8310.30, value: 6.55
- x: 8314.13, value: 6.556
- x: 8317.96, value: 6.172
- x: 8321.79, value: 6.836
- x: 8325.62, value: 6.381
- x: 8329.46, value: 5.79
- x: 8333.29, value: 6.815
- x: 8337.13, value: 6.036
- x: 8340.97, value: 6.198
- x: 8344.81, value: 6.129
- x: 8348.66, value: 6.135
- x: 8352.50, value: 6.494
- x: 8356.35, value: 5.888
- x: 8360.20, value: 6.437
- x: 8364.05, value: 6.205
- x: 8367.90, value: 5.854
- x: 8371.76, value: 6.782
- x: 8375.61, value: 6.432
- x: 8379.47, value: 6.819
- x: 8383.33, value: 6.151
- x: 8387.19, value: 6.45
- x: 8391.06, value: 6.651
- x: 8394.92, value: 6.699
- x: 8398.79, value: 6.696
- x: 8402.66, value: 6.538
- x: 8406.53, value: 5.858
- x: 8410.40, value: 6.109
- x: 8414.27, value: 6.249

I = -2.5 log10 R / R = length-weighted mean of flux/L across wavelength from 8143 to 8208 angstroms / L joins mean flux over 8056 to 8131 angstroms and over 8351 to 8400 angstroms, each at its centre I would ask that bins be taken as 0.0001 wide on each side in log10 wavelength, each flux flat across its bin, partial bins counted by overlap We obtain -0.04 mag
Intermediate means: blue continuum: 6.67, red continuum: 6.42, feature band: 6.82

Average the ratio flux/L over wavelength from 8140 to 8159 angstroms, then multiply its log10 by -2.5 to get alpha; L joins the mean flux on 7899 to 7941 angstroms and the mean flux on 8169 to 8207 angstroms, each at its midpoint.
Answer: -0.02 mag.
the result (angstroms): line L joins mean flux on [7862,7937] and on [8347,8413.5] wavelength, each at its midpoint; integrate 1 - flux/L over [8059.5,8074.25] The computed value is 0.92 angstroms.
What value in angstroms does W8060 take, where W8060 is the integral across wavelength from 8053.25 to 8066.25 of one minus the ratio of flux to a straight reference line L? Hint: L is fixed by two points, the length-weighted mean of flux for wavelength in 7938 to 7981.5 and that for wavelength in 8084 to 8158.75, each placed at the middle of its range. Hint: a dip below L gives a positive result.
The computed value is 0.4 angstroms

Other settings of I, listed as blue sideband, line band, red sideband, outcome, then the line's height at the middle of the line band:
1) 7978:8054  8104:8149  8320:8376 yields -0.04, 6.57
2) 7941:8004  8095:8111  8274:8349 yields -0.05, 6.61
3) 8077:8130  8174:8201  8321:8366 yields -0.01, 6.61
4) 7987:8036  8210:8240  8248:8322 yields -0.04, 6.5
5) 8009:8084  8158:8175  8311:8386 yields -0.09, 6.5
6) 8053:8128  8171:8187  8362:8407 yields -0.04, 6.62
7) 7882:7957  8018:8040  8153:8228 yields 0.01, 6.68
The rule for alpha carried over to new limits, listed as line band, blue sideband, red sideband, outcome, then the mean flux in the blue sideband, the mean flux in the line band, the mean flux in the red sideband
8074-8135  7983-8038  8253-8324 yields -0.02 mag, 6.73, 6.74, 6.42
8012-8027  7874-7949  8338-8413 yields 0.02 mag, 6.71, 6.51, 6.34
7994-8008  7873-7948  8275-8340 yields 0.02 mag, 6.72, 6.53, 6.43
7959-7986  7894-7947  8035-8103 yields -0.03 mag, 6.54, 6.73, 6.63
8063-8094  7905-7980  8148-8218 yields 0.03 mag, 6.62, 6.55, 6.81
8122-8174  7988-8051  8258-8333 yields -0.05 mag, 6.73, 6.86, 6.4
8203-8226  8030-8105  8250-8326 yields -0.03 mag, 6.64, 6.71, 6.43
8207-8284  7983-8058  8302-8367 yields -0.02 mag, 6.73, 6.58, 6.33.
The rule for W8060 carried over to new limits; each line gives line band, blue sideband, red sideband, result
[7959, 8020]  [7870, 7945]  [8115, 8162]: -0.34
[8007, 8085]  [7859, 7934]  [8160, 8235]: 2.28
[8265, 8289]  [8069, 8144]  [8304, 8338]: 0.46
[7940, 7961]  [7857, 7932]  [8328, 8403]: 0.77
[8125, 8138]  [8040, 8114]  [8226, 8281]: 0.20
